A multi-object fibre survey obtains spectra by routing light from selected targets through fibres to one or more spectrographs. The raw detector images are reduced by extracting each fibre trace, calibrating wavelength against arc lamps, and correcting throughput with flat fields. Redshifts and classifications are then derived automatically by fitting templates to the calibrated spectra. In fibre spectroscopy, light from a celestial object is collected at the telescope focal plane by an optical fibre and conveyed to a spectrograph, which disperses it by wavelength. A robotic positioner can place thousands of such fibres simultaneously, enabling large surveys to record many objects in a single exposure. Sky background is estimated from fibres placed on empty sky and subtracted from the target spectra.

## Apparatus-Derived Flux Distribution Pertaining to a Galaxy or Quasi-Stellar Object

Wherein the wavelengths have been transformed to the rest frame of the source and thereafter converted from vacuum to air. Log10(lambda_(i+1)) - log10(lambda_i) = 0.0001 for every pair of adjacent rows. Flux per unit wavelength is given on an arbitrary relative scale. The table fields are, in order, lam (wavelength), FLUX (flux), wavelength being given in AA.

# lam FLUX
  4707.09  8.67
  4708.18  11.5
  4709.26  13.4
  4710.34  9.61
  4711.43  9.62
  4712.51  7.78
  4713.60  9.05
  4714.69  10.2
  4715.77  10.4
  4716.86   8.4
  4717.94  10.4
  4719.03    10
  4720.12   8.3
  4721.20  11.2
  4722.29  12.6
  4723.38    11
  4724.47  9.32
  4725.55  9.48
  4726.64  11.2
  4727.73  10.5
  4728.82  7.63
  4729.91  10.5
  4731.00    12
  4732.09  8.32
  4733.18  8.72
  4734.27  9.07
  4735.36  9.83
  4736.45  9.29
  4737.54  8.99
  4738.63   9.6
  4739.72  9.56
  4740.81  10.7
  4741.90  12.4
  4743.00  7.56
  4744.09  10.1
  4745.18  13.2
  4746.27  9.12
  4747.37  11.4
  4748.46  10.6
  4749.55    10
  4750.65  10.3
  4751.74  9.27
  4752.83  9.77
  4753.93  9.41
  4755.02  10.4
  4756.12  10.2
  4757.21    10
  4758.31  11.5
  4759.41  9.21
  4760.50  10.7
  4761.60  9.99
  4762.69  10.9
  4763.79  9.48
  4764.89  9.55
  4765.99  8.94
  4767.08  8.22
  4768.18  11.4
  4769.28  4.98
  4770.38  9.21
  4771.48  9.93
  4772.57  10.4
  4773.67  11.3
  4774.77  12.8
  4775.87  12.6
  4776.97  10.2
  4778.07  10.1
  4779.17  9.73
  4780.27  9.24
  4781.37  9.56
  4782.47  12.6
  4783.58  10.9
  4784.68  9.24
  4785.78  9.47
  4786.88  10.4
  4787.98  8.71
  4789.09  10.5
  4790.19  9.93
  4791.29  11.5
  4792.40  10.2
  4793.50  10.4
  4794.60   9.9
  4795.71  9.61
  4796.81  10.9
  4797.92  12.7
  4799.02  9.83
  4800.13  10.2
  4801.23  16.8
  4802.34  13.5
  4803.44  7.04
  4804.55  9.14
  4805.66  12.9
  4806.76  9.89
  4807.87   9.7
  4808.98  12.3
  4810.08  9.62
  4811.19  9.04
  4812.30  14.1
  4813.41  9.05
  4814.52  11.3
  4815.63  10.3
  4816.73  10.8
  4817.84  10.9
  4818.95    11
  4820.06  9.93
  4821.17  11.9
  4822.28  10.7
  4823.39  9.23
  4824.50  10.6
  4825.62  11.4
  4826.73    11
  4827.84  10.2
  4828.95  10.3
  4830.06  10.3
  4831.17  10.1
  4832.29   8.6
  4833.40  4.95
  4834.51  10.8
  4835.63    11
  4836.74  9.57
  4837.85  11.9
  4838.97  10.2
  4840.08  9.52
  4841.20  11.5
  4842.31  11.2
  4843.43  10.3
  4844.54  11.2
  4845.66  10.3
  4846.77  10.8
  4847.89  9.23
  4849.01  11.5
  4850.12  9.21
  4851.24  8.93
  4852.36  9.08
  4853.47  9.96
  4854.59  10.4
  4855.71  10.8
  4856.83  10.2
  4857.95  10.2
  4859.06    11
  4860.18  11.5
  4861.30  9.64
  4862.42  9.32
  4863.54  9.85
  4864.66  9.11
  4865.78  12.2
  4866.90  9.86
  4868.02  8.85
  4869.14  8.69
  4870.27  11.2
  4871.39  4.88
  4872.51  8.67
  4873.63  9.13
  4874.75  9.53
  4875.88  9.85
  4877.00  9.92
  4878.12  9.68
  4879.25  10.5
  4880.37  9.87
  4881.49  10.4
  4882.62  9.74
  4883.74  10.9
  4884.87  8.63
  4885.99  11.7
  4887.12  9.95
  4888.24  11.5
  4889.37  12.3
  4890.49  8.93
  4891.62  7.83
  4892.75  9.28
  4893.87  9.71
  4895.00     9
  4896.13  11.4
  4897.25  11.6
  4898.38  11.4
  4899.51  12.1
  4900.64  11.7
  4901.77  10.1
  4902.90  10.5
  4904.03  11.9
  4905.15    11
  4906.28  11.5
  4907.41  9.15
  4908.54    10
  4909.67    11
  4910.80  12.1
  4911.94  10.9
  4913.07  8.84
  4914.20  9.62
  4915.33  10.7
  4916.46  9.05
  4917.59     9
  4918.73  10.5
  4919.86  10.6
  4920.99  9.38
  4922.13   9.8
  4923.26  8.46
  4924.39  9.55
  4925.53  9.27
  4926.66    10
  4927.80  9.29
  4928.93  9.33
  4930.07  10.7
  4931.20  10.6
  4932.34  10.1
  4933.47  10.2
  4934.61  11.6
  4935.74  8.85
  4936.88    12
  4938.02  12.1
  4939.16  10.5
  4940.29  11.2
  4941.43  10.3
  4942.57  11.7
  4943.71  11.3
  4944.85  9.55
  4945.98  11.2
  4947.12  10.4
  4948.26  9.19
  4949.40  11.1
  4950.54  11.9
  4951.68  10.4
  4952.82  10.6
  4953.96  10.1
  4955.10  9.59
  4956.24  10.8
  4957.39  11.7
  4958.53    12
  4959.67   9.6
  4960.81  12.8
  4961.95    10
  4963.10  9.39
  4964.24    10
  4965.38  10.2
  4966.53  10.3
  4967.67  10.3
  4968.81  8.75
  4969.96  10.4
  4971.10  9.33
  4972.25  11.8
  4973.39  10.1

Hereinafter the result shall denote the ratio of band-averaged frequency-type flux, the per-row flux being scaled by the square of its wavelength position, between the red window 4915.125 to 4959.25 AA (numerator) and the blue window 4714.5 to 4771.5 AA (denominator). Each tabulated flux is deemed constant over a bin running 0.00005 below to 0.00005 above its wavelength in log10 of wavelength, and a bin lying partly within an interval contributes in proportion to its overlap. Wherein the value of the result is 1.14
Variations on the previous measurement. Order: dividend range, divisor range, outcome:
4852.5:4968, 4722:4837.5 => 1.06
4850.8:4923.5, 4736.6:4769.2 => 1.07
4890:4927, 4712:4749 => 1.10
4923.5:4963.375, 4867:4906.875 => 1.07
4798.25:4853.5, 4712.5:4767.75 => 1.09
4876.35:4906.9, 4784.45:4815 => 1.02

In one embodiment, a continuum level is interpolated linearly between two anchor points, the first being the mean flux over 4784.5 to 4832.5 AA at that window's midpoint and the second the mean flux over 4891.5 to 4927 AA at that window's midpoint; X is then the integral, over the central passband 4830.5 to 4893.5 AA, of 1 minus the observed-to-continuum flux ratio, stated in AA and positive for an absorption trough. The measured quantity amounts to 2.93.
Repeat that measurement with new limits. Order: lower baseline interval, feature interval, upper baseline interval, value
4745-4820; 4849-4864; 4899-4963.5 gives 0.5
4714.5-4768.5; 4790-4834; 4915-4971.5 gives -1.9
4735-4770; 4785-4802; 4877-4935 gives -1.3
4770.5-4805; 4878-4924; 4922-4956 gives 0.6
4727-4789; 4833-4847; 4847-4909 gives -0.3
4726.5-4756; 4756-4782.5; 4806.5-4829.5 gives 0.4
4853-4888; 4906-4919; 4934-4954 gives 0.3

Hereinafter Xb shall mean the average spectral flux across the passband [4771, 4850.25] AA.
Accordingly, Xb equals 10.5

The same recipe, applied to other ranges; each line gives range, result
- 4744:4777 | 10.2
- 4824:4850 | 10.3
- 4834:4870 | 10.2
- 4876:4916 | 10.4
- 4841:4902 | 10.1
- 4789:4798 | 10.5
